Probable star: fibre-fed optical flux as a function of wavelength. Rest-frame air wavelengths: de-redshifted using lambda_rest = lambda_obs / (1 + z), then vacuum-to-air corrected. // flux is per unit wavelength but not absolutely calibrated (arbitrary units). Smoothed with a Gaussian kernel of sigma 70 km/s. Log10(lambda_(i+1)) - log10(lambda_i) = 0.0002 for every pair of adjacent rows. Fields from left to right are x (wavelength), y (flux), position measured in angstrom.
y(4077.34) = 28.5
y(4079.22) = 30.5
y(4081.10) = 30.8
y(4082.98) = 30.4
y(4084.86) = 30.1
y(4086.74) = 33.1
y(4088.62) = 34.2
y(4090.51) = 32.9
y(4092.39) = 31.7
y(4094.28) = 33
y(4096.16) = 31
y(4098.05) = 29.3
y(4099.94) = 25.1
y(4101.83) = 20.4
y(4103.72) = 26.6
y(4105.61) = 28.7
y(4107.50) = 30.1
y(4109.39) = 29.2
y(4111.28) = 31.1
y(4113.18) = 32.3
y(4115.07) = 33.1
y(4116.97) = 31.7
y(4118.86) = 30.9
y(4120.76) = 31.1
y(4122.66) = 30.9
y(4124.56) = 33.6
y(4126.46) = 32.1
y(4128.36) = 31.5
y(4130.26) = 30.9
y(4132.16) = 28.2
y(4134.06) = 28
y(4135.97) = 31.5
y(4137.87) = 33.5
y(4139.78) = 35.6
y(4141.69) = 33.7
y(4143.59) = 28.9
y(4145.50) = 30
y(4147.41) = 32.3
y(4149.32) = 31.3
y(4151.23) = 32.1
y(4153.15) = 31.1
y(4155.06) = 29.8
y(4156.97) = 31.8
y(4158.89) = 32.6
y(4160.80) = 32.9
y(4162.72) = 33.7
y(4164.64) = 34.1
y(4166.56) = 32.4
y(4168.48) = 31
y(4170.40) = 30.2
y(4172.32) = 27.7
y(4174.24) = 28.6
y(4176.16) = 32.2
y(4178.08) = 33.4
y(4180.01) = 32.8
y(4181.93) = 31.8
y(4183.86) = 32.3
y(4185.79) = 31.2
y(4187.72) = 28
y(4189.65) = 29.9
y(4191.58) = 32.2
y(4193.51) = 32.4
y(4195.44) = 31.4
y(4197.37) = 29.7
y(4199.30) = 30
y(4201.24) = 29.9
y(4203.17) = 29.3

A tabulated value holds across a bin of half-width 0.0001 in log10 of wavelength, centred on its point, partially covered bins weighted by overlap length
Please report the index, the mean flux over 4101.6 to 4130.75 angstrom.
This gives 30.5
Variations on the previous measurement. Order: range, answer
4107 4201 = 31.4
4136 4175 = 31.7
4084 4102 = 30.5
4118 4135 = 30.8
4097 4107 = 26.2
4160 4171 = 32.4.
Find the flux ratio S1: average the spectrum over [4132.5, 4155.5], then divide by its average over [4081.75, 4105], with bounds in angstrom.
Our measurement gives 1.1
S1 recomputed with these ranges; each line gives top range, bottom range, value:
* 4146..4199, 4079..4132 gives 1.03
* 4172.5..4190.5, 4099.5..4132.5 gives 1.03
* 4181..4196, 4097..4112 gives 1.13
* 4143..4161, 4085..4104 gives 1.05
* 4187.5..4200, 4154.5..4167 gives 0.94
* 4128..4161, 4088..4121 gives 1.04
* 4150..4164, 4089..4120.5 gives 1.07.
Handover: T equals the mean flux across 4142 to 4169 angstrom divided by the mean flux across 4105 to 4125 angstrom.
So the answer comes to 1.02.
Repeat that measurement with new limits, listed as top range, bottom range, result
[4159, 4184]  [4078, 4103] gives 1.06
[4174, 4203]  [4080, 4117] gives 1.03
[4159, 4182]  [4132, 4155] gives 1.01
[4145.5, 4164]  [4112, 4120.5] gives 1.00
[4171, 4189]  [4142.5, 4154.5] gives 1.00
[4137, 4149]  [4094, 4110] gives 1.16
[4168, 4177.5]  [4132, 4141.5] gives 0.95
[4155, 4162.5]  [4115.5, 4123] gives 1.03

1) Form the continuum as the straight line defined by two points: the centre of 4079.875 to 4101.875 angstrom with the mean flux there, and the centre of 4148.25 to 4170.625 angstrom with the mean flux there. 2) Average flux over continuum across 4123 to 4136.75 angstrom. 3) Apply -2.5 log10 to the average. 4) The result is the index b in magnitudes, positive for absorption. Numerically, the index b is 0.019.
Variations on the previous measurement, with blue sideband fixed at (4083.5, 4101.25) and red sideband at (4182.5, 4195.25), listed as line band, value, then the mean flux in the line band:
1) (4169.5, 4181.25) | 0.01 mag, 30.9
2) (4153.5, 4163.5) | -0.04 mag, 32.1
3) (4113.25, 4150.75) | -0.02 mag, 31.5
